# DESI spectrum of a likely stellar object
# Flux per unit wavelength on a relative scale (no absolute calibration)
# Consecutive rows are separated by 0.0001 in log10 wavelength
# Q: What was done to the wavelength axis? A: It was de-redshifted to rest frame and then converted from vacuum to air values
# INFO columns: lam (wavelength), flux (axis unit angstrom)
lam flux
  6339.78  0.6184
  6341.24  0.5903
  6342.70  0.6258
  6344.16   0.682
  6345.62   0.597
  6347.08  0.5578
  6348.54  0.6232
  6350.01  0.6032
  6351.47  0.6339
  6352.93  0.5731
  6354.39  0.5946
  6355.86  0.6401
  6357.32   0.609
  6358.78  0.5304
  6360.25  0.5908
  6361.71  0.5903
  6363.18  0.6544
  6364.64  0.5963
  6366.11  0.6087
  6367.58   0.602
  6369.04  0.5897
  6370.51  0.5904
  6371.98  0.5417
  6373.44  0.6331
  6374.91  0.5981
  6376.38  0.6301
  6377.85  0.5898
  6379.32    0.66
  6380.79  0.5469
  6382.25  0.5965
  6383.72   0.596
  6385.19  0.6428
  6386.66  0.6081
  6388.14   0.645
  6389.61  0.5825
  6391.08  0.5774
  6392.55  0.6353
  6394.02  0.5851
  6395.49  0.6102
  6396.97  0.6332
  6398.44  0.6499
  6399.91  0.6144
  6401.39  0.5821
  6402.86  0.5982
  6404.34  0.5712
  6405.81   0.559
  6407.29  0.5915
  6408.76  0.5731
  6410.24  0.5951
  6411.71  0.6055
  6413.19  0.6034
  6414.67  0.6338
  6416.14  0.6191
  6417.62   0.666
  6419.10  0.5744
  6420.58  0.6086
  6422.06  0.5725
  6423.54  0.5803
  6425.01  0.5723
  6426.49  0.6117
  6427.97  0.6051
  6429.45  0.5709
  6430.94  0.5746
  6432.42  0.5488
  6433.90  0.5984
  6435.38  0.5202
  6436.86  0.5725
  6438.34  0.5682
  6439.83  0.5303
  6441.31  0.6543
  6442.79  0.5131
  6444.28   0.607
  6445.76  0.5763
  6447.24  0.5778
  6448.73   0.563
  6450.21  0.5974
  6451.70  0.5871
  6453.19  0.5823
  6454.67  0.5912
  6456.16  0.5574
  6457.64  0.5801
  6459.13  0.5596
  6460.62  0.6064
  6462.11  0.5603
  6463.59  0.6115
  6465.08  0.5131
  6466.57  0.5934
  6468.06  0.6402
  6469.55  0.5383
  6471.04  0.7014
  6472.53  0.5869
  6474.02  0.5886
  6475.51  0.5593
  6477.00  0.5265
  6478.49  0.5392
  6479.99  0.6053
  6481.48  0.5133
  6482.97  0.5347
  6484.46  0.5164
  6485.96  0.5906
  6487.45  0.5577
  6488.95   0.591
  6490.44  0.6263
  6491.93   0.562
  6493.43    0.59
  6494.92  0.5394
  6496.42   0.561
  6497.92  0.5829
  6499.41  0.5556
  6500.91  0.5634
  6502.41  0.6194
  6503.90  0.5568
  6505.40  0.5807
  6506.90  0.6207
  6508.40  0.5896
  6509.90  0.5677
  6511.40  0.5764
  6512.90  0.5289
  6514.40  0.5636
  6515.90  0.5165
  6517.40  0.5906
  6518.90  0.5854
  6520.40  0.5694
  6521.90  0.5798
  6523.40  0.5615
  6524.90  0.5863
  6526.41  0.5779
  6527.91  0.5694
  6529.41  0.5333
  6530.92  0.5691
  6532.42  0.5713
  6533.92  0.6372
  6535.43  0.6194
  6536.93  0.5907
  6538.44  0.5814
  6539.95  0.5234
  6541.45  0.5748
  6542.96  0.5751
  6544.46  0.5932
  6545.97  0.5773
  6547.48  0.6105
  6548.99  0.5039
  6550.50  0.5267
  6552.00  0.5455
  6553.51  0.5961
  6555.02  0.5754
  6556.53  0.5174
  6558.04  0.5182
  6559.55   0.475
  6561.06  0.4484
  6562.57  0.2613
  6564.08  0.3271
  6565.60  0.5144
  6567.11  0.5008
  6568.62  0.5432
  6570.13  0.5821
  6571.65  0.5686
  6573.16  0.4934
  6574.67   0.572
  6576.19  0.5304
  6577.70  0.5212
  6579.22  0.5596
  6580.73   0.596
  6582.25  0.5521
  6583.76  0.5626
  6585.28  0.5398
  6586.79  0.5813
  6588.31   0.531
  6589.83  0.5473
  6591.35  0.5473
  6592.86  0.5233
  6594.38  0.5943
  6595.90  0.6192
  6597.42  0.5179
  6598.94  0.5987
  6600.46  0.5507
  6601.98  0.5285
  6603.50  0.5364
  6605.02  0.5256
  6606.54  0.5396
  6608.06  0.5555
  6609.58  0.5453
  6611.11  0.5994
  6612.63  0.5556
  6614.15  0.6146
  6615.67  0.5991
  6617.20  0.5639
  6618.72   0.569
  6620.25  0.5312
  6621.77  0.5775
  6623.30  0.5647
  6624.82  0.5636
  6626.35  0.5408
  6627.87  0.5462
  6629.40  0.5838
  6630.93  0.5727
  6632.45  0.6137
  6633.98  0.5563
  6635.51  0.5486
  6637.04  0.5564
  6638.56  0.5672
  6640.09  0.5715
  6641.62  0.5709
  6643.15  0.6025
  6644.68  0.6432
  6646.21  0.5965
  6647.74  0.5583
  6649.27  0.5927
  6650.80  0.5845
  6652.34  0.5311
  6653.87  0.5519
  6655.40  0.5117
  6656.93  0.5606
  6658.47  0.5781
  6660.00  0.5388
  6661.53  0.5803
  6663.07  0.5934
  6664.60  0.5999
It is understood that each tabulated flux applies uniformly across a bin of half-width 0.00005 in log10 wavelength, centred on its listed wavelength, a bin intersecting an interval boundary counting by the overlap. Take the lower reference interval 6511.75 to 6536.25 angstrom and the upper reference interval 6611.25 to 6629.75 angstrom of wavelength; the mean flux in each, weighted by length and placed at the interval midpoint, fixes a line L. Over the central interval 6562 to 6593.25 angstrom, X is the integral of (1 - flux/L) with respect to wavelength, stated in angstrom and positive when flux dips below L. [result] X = 2.6 angstrom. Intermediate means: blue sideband 0.573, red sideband 0.568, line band 0.523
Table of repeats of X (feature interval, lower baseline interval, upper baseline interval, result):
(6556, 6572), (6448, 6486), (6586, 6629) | 2.53 angstrom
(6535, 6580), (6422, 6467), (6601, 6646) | 3.18 angstrom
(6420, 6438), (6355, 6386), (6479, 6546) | 0.38 angstrom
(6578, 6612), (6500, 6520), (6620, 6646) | 0.98 angstrom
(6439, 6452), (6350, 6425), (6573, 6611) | 0.22 angstrom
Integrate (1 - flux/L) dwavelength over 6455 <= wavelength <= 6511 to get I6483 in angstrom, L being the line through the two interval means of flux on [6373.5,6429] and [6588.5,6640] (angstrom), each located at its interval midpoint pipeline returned 1.2 angstrom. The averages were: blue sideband 0.604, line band 0.575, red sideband 0.562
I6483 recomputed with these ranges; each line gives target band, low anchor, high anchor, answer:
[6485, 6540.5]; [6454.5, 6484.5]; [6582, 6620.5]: -0.63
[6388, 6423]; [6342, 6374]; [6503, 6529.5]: -0.55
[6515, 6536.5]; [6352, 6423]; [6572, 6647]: 0.05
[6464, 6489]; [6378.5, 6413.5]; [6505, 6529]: 0.52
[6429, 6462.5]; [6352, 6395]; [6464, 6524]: 0.58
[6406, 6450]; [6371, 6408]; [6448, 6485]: 0.24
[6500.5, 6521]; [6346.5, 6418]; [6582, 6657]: 0.29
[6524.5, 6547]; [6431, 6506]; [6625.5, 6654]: -0.20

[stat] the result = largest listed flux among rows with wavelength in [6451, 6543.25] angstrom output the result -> 0.7014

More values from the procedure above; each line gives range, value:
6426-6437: 0.6117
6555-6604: 0.6192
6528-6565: 0.6372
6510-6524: 0.5906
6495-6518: 0.6207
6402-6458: 0.666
